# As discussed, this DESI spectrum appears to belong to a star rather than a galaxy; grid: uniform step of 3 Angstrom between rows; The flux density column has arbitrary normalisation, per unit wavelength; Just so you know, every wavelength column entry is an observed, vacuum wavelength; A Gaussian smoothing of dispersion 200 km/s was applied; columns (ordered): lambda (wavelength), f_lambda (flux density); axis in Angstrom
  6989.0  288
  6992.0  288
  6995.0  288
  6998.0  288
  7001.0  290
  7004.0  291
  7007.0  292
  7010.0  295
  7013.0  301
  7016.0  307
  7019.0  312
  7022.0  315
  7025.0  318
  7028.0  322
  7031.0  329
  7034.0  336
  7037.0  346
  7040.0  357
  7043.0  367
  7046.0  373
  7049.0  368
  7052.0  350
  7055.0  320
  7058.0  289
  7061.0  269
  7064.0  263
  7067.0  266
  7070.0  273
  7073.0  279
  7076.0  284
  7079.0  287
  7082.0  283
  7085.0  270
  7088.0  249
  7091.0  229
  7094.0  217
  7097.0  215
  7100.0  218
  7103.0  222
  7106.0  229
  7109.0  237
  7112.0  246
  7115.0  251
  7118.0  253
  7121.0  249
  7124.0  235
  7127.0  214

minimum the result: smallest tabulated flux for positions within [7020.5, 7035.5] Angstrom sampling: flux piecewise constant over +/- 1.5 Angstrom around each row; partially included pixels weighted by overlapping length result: 315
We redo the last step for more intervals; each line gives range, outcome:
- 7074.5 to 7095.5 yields 217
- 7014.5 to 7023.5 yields 307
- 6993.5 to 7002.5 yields 288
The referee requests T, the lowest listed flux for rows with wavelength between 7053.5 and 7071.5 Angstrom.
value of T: 263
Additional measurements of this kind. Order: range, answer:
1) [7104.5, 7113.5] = 229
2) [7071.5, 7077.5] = 279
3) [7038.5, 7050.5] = 357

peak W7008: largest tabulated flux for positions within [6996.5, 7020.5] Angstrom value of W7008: 312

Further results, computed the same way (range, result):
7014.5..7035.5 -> 336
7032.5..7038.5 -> 346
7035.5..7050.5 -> 373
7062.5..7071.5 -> 273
